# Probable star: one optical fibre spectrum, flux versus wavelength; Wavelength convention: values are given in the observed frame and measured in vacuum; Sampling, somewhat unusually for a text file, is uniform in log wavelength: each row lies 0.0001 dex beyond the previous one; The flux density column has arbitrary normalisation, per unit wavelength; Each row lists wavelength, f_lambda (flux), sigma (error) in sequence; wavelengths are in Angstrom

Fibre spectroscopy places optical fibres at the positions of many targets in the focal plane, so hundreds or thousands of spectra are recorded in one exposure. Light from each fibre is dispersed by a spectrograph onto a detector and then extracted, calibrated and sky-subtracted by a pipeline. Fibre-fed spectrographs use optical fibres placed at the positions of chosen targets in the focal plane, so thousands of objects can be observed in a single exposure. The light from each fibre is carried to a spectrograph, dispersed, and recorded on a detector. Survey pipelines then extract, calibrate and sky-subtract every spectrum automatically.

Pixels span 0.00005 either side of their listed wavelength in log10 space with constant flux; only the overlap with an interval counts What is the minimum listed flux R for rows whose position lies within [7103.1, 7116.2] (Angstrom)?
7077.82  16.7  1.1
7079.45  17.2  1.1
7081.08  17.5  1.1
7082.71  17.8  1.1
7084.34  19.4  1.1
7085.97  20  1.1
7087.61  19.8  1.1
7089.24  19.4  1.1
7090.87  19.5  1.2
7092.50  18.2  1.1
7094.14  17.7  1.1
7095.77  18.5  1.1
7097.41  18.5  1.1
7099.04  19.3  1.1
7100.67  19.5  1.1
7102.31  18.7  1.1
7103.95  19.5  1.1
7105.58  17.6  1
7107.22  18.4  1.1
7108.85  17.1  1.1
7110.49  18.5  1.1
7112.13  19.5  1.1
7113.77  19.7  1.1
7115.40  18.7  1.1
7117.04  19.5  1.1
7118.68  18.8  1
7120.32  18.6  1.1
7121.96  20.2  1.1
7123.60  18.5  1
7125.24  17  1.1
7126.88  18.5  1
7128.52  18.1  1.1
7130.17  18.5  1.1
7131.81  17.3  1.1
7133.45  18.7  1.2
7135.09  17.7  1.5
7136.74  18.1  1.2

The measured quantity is 17.1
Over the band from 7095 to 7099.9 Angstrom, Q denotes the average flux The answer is 18.8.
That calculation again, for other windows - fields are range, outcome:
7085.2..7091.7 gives 19.7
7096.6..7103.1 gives 19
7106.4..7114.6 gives 18.7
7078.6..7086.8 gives 18.4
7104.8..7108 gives 18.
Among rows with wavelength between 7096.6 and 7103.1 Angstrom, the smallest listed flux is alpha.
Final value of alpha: 18.5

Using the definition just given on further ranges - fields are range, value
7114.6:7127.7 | 17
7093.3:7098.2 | 17.7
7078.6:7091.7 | 17.2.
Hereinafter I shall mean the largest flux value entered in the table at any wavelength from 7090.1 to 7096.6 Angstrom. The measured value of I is 19.5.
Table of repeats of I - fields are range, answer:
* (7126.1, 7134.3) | 18.7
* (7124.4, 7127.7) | 18.5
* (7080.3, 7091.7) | 20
